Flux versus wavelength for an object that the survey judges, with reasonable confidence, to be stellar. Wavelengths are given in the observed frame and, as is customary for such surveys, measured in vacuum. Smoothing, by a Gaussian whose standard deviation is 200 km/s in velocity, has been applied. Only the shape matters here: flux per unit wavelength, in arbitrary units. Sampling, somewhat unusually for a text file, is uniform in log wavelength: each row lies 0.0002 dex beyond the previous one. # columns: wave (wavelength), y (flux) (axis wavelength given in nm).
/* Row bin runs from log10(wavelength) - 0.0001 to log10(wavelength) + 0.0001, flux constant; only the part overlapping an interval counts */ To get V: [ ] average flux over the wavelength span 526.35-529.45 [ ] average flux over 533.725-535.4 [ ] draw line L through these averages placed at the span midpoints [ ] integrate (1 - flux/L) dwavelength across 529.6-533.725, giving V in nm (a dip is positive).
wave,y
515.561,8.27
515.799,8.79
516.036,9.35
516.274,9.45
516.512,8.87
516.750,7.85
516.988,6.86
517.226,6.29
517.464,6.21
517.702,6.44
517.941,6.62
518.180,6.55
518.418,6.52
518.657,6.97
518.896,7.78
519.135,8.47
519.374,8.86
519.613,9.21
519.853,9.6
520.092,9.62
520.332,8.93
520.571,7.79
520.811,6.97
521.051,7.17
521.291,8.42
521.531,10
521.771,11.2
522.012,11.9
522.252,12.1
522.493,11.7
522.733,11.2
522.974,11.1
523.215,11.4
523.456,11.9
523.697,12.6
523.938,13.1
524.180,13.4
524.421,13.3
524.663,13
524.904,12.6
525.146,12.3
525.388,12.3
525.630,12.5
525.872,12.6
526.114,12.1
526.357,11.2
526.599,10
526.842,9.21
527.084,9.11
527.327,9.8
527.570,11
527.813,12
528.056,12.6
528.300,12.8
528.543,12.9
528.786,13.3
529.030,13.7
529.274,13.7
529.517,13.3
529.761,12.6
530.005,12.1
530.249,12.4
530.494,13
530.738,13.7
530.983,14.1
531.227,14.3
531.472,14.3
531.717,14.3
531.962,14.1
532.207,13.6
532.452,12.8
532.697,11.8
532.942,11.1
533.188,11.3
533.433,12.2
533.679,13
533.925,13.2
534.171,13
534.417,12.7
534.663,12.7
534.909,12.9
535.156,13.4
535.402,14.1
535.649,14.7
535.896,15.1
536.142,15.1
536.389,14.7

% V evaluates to -0.17 nm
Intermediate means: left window 11.7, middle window 13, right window 13.1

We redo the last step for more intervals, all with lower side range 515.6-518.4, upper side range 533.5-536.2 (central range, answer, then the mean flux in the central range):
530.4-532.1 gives -0.22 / 14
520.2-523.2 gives -0.25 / 9.93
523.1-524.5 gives -0.39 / 12.6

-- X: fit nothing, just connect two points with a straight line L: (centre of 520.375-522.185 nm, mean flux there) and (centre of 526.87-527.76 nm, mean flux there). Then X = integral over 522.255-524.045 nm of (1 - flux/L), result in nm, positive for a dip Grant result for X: -0.46 nm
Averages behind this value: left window 9.15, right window 10.1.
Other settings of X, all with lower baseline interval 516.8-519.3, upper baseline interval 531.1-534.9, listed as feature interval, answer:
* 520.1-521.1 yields 0.00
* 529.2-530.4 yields -0.12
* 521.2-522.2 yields -0.25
